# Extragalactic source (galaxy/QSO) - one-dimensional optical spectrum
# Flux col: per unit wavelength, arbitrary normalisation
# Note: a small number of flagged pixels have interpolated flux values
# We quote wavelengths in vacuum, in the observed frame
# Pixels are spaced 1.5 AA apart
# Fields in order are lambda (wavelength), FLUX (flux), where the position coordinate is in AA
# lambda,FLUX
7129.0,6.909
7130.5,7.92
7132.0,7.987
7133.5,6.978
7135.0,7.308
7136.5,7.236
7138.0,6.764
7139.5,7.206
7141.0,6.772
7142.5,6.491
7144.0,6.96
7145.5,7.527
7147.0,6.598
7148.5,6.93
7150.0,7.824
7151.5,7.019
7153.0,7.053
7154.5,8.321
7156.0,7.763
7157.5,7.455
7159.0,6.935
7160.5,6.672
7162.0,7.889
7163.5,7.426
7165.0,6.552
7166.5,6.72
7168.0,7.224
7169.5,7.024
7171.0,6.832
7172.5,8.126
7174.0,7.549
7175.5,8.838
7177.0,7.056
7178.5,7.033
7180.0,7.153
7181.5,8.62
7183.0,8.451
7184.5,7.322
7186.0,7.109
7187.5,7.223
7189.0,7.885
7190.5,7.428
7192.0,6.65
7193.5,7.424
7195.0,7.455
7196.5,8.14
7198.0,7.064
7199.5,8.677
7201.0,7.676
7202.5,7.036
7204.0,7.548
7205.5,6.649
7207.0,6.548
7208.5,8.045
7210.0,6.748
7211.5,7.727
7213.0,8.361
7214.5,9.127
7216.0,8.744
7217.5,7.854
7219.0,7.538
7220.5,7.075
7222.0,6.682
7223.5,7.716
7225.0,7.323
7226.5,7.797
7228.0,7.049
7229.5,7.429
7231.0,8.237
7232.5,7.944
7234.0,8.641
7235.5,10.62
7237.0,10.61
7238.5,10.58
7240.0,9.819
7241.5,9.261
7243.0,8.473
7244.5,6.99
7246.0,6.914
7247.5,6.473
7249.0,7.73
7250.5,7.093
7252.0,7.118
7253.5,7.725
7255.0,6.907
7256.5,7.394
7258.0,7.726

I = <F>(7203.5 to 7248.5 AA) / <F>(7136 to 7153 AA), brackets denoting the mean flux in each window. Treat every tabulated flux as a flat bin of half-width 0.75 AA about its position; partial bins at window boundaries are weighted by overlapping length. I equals 1.14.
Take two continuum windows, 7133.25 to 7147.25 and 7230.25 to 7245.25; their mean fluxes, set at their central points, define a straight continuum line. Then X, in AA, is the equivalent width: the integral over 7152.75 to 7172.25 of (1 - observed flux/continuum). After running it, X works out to 0.6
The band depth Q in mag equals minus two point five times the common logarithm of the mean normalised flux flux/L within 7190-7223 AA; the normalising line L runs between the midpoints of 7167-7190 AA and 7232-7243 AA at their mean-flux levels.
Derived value 0.130 mag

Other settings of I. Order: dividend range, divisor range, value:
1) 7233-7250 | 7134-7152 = 1.23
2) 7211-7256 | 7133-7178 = 1.11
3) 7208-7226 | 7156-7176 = 1.06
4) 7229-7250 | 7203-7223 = 1.13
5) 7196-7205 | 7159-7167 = 1.08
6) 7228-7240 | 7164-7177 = 1.23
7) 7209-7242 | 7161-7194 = 1.12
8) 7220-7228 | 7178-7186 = 0.95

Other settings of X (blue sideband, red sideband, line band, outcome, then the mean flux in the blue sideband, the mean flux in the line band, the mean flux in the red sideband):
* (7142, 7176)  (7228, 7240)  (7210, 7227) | 1.81 AA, 7.29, 7.77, 9.06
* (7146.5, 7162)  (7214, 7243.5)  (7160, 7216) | 2.13 AA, 7.3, 7.51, 8.42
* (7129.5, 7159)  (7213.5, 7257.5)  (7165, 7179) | 0.29 AA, 7.26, 7.34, 8.03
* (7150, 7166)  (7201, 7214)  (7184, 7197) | -0.05 AA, 7.32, 7.39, 7.39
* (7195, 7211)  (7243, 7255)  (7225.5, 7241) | -3.34 AA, 7.42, 8.85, 7.22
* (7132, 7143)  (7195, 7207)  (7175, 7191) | -0.61 AA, 7.05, 7.63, 7.47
